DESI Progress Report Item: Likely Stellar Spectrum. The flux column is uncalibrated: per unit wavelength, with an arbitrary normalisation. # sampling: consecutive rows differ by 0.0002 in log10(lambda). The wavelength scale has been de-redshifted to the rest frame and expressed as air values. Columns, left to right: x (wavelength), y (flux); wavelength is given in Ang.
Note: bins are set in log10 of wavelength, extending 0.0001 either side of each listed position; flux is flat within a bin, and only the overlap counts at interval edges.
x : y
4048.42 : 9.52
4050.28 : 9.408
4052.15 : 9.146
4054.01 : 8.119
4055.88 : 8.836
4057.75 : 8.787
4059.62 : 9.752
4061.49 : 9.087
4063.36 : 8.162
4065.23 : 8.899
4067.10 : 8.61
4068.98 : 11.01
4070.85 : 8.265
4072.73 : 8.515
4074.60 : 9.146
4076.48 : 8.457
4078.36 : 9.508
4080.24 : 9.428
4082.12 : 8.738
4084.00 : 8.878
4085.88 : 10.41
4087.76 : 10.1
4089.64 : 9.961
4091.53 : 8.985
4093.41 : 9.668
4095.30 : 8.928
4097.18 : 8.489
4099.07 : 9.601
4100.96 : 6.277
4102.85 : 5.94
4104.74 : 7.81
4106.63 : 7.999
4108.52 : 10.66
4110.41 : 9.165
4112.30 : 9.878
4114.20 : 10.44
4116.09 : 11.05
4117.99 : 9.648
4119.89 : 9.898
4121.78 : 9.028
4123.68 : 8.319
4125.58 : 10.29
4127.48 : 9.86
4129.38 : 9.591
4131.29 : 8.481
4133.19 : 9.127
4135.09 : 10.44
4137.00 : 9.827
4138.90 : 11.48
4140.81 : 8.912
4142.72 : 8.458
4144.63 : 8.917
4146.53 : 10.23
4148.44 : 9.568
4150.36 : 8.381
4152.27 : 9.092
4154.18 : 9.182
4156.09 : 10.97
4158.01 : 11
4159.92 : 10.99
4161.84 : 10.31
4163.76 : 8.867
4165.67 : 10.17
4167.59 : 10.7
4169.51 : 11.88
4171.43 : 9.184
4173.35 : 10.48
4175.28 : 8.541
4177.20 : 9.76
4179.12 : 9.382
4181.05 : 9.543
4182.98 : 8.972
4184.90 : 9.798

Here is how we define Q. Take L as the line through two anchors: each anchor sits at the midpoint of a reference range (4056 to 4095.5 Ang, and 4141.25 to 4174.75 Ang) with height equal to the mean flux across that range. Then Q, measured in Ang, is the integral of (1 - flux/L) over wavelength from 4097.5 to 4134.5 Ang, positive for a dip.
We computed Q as 1.6 Ang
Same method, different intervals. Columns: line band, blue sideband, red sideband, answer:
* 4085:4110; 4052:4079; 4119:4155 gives 0.9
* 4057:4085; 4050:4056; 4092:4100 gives -0.2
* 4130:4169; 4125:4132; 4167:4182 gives -0.3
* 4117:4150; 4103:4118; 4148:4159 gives 0.2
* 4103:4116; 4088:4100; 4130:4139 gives 0.3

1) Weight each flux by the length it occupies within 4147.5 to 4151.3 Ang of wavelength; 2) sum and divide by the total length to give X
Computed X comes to 8.95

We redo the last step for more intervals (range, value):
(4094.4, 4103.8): 7.84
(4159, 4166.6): 10.1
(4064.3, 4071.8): 9.19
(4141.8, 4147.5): 9.22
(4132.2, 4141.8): 9.95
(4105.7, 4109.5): 9.34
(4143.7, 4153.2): 9.24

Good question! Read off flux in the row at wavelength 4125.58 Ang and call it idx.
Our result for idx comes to 10.29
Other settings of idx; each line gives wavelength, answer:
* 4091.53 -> 8.985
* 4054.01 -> 8.119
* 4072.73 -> 8.515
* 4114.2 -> 10.44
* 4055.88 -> 8.836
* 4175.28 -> 8.541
